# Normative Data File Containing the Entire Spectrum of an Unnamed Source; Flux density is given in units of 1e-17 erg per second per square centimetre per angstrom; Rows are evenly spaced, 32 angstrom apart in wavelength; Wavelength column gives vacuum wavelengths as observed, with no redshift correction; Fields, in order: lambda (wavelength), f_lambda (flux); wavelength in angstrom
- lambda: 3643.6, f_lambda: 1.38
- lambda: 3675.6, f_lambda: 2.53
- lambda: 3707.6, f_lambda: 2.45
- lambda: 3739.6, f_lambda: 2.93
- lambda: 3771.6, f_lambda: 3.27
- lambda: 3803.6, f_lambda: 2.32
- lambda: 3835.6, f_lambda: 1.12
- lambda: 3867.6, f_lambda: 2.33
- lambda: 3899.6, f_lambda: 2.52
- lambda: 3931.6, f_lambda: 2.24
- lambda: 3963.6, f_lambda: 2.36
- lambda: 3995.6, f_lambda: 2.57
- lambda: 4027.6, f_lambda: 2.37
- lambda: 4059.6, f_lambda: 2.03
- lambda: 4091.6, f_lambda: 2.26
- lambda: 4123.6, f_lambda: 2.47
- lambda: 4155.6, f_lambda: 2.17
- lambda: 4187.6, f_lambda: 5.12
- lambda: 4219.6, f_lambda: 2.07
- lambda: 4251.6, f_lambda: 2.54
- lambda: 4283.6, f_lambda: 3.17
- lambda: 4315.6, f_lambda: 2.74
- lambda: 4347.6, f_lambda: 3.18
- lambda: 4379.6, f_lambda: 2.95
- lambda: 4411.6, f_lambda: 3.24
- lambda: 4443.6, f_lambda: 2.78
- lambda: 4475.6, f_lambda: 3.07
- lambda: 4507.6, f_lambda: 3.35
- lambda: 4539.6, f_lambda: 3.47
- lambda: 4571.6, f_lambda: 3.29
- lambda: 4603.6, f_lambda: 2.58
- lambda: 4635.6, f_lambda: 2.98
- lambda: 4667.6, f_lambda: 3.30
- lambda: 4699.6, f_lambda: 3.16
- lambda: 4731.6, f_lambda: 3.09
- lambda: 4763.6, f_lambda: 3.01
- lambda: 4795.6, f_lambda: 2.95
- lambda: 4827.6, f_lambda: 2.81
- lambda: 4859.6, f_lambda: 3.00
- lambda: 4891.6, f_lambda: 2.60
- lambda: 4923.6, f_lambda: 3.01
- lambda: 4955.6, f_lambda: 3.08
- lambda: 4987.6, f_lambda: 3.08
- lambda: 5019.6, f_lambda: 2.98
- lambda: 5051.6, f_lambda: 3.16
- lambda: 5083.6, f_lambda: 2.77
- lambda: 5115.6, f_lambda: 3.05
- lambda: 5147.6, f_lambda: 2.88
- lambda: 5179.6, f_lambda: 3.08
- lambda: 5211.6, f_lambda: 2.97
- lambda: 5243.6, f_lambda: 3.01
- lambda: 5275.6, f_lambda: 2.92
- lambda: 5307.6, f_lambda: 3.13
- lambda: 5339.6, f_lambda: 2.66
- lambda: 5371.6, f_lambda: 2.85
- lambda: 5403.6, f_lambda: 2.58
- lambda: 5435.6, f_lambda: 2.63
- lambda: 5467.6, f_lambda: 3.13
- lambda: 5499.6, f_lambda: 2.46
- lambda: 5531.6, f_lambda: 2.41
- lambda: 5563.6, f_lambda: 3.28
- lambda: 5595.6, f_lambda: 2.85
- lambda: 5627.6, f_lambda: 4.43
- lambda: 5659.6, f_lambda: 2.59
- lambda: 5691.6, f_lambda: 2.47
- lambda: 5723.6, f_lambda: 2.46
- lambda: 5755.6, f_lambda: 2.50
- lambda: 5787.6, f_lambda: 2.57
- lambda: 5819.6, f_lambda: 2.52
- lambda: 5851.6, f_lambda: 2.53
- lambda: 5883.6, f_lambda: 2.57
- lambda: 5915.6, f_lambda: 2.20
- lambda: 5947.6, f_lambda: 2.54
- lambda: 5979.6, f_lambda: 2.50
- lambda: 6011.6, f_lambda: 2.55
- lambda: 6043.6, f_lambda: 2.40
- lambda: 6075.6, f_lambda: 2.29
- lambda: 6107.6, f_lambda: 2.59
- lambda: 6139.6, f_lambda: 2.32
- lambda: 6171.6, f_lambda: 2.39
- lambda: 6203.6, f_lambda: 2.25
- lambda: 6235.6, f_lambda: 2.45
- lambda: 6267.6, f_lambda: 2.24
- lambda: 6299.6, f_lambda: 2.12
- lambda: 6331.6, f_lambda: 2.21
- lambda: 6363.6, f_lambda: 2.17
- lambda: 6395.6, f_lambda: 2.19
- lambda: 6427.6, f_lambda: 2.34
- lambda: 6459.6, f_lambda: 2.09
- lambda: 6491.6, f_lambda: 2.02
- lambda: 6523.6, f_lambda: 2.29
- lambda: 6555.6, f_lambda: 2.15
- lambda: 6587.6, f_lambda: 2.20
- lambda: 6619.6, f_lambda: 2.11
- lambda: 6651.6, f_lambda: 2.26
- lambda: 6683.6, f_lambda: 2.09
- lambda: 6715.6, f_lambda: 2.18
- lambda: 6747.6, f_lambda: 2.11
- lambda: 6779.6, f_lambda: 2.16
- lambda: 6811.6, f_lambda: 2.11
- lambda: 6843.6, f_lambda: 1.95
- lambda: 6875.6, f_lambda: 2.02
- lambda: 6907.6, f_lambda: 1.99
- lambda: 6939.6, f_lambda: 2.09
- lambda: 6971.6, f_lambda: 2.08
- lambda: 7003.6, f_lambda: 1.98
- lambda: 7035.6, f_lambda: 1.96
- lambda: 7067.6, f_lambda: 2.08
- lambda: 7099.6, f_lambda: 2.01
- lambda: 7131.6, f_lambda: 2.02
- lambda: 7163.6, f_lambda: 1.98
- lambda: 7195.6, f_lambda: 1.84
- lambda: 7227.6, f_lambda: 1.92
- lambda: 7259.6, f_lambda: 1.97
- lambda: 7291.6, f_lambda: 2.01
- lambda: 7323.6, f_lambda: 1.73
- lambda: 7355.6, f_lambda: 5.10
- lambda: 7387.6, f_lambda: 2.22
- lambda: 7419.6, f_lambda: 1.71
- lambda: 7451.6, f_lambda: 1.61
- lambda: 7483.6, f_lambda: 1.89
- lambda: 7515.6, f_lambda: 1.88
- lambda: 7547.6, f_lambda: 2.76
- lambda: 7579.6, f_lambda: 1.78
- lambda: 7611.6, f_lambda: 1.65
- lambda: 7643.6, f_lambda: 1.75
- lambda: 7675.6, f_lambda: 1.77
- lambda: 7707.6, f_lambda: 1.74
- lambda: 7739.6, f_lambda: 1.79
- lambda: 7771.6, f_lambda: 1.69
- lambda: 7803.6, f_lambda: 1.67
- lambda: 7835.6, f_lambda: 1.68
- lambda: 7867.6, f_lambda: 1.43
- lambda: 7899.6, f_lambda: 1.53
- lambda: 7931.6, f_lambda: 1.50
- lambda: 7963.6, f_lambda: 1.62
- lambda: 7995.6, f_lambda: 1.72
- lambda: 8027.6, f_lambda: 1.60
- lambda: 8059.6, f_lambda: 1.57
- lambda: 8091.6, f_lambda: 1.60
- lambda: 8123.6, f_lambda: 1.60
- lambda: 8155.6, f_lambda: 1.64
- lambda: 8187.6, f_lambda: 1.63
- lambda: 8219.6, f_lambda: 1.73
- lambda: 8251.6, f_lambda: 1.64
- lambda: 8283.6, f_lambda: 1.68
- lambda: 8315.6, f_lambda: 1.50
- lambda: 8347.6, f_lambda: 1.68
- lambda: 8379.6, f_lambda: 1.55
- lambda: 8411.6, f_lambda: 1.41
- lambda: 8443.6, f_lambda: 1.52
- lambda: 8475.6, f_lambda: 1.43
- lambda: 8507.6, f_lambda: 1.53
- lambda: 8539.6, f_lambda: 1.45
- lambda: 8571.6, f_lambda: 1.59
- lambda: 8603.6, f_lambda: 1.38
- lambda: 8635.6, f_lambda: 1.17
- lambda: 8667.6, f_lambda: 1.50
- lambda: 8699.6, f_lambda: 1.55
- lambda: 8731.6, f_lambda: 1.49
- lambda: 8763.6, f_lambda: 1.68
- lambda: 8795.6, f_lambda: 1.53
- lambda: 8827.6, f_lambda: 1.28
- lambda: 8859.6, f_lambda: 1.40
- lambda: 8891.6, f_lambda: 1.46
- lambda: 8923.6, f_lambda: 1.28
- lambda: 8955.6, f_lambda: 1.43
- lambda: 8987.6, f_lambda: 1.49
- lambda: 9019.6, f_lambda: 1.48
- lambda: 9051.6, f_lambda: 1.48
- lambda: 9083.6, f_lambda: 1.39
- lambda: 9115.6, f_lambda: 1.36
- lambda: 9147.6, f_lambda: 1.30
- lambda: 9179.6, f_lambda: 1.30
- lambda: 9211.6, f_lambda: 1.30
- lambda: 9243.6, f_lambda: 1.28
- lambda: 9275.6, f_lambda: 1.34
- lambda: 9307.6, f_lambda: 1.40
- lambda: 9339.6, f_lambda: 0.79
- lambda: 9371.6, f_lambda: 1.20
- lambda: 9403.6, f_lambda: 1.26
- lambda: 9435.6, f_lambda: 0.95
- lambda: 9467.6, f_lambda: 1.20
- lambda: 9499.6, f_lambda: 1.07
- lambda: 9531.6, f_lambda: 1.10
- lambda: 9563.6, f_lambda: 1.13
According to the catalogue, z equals 0.122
